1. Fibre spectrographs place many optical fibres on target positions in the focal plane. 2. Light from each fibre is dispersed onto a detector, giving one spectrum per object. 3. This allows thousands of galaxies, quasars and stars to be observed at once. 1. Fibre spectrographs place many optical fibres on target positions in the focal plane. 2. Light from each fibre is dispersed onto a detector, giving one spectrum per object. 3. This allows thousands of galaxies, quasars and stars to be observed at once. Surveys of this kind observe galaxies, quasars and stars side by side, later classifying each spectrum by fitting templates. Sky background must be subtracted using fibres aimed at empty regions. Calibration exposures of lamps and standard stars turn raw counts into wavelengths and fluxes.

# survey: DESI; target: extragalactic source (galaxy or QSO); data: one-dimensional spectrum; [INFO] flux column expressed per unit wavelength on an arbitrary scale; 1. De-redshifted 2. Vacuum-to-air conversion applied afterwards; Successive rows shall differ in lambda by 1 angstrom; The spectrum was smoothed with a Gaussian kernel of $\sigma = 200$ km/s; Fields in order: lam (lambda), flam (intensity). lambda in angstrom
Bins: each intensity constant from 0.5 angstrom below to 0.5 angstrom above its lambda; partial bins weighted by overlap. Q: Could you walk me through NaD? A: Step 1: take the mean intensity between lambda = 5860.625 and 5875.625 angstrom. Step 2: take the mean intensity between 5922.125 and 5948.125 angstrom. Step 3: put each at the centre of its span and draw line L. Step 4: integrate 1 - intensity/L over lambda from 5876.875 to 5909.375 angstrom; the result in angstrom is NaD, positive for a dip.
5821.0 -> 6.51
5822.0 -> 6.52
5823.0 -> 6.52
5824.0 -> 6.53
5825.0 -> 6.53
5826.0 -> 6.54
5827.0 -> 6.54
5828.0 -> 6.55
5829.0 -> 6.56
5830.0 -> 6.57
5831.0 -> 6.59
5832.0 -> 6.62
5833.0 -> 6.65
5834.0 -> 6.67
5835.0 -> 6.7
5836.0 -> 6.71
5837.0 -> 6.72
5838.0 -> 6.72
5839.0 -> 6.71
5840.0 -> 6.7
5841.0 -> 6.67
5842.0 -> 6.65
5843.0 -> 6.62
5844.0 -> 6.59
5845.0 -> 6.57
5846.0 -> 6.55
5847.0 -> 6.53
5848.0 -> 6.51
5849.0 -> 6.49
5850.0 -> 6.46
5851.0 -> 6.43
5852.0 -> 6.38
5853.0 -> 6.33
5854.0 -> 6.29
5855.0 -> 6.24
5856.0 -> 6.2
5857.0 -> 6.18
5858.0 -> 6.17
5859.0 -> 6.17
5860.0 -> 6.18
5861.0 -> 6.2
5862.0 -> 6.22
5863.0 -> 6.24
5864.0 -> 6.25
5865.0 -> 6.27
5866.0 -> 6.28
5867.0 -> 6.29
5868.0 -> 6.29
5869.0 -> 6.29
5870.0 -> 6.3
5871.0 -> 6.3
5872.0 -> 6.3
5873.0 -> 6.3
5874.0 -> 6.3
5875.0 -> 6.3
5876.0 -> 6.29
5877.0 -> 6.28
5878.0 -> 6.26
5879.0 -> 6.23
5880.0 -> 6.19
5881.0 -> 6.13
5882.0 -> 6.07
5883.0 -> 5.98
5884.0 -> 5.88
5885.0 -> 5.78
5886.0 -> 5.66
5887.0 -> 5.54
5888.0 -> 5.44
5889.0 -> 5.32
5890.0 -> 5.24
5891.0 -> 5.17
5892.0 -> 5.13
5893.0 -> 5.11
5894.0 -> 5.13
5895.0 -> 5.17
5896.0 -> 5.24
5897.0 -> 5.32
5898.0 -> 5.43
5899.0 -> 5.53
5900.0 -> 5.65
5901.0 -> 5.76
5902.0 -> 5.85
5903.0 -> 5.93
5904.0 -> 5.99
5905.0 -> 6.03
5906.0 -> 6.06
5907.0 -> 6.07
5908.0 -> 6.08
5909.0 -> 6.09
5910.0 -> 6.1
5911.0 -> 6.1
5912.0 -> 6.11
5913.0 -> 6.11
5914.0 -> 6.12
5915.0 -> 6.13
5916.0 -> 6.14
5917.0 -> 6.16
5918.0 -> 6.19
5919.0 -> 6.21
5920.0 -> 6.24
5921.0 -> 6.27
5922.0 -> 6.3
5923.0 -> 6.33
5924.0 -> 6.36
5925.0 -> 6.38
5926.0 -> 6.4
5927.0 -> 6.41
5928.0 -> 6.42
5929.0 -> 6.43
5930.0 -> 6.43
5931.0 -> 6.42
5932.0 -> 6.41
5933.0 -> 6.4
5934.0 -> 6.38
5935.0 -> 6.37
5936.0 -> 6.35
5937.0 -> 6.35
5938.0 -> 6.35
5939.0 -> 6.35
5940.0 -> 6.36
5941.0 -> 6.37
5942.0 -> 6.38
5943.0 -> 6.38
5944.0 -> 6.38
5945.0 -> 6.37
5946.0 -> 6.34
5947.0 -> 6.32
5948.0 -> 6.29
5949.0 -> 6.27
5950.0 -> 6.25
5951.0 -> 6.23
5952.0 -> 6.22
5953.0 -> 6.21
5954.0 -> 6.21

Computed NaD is 3.1 angstrom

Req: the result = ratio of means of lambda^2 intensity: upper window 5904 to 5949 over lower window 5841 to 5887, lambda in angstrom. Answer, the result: 1.0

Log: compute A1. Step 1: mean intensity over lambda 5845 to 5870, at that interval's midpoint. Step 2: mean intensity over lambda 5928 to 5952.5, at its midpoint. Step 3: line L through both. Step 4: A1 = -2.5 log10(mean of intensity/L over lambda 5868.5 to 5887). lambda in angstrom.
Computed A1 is 0.03 mag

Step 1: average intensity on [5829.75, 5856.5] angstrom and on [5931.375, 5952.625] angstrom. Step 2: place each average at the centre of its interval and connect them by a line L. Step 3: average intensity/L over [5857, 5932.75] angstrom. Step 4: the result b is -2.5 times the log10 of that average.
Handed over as 0.072 mag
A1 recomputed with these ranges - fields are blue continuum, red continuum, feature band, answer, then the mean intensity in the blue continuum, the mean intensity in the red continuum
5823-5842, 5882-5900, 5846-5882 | -0.054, 6.62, 5.44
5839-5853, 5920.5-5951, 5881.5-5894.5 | 0.175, 6.55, 6.36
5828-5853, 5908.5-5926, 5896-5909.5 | 0.084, 6.59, 6.2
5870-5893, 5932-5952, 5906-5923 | -0.002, 5.9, 6.34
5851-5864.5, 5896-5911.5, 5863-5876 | -0.026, 6.24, 5.85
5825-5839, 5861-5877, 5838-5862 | 0.005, 6.63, 6.28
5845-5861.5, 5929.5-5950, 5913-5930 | 0.013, 6.34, 6.36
